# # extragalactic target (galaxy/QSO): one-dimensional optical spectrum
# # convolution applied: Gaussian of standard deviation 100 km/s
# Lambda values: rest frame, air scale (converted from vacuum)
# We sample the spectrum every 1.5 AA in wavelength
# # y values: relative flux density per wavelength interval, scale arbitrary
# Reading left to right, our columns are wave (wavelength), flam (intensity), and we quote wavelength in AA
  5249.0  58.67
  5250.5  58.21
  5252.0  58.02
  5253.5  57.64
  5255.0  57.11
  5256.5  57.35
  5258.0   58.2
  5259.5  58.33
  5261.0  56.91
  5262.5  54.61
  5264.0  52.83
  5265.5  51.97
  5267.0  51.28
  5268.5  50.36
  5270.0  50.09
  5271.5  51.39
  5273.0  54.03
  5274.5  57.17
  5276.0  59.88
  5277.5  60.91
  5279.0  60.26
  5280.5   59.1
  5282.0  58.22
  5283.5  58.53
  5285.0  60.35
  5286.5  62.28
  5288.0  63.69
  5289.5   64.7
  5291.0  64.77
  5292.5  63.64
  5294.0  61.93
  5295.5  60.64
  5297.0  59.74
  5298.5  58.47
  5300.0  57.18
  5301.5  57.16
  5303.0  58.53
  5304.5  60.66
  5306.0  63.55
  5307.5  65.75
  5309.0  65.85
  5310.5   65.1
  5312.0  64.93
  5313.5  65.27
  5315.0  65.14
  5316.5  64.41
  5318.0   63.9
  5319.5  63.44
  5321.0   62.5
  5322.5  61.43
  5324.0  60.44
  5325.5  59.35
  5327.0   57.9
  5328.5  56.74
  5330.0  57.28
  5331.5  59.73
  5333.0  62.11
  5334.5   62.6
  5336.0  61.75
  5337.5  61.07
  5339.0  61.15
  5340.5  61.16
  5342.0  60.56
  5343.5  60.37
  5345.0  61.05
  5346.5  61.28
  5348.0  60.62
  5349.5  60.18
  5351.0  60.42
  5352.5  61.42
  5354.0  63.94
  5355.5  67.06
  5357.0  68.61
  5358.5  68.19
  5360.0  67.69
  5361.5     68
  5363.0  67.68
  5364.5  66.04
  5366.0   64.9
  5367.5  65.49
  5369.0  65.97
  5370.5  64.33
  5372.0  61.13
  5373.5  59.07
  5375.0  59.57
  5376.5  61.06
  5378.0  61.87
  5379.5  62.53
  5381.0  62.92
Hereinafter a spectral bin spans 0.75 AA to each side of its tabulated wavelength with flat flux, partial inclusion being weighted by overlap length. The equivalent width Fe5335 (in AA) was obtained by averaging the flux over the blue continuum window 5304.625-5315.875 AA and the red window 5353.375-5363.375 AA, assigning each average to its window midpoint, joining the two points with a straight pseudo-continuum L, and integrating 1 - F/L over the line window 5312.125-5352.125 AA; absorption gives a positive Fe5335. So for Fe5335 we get 2.8 AA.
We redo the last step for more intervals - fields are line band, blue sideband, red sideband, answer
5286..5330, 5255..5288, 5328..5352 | -2.46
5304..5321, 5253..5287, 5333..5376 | -1.28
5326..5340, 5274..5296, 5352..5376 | 0.75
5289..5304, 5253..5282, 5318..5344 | -0.67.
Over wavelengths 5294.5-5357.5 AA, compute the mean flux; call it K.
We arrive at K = 61.7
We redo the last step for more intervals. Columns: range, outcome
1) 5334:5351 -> 61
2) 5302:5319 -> 63.8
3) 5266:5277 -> 53.6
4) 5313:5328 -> 62.2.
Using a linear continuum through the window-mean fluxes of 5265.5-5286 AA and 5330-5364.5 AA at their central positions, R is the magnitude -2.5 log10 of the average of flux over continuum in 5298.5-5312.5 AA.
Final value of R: -0.050 mag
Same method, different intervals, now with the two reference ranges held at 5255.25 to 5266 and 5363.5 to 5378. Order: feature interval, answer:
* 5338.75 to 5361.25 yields -0.02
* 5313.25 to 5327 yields -0.05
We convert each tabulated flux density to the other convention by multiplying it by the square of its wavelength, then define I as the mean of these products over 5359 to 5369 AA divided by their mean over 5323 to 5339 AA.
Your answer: 1.12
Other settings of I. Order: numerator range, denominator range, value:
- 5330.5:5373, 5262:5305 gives 1.12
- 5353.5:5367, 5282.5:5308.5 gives 1.12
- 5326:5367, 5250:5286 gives 1.14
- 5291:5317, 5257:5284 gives 1.13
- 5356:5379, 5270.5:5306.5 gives 1.11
